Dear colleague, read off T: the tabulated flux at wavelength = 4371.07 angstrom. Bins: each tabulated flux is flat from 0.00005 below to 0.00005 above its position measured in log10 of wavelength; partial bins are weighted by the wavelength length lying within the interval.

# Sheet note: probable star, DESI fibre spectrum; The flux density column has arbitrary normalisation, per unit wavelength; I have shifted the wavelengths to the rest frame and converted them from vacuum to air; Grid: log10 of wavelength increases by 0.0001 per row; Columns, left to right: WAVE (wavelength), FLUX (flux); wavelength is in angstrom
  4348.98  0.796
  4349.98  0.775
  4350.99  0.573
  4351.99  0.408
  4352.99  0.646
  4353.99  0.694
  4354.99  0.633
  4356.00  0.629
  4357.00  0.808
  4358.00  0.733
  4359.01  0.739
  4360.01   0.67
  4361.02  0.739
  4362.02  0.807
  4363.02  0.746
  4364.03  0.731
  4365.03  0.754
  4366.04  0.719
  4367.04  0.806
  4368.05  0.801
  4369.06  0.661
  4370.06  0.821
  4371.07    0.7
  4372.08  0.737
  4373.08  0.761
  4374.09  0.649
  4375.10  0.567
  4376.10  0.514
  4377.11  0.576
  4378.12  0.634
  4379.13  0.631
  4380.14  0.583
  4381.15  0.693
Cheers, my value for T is 0.7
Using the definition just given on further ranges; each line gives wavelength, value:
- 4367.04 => 0.806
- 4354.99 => 0.633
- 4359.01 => 0.739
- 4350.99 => 0.573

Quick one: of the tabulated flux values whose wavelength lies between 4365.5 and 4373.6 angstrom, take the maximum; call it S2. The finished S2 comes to 0.821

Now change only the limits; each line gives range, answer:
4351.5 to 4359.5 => 0.808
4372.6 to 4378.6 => 0.761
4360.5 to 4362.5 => 0.807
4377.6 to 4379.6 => 0.634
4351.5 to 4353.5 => 0.646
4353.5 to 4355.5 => 0.694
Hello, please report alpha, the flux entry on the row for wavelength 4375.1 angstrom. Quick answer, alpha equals 0.567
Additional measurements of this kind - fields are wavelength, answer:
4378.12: 0.634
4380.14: 0.583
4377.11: 0.576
